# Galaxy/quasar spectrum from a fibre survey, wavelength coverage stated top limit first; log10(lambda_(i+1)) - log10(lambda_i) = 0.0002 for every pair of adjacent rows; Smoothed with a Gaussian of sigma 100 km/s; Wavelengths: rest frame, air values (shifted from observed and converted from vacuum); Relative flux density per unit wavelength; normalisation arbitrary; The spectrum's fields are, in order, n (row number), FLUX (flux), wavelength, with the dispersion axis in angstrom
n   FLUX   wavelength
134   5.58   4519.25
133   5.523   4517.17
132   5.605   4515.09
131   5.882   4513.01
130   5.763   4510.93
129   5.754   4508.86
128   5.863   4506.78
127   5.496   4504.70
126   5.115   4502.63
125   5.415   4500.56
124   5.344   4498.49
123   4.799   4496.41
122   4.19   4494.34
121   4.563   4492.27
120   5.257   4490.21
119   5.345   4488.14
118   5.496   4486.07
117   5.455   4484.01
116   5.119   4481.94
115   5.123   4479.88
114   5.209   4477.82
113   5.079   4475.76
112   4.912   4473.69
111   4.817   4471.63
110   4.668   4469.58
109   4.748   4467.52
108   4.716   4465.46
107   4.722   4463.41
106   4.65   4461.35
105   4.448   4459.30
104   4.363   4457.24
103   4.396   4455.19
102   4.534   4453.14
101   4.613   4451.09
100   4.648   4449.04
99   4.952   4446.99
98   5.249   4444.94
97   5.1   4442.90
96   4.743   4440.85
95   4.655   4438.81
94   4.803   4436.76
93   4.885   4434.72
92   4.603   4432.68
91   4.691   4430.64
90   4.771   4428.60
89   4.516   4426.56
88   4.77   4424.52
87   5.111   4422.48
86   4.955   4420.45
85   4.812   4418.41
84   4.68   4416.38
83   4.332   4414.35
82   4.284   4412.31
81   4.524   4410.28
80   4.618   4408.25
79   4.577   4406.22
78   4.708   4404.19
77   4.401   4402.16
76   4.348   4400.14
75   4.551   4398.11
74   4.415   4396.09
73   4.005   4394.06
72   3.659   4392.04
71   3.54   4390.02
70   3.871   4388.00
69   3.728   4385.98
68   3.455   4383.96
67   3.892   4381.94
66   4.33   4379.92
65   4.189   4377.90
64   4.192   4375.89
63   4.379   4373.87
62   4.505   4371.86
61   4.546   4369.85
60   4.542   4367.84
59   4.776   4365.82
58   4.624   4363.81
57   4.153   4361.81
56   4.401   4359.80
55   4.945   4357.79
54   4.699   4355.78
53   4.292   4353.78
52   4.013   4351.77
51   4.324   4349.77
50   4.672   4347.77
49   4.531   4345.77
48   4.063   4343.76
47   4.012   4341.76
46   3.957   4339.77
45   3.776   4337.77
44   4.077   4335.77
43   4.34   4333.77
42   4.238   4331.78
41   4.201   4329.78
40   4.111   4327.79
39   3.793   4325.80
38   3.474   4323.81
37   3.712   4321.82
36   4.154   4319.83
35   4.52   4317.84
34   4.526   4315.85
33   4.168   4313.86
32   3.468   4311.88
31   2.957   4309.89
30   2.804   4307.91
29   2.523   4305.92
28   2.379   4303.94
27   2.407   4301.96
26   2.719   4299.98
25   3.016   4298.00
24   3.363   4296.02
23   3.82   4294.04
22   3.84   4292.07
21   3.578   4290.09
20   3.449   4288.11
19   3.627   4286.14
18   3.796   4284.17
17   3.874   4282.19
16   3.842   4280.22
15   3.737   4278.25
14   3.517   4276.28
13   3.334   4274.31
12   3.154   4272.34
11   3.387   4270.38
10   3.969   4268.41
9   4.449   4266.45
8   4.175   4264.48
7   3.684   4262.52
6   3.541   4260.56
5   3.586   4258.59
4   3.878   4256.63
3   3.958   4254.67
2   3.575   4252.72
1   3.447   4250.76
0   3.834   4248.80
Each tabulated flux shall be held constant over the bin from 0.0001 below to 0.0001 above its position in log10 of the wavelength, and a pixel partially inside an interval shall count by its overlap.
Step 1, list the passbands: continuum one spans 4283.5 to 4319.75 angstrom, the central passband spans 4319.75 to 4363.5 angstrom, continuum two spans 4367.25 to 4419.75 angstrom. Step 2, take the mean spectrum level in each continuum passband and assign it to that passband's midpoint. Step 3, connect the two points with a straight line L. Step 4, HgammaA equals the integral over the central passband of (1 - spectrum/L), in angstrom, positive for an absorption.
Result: -4.6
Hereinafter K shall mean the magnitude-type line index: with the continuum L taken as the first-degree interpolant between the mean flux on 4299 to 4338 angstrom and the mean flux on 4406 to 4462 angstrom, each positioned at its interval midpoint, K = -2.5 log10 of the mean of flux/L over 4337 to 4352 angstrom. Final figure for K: -0.09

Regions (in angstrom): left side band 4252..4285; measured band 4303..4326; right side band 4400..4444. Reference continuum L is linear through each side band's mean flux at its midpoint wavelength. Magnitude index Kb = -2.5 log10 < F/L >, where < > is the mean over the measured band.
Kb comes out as 0.14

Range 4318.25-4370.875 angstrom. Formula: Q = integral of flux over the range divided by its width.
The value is 4.25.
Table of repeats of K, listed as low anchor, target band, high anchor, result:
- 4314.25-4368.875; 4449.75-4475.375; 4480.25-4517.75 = 0.10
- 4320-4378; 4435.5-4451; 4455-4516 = -0.01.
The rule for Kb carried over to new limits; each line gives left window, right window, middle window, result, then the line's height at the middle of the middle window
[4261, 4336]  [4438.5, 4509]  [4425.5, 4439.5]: -0.014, 4.64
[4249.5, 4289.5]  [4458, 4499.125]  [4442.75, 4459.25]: 0.015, 4.76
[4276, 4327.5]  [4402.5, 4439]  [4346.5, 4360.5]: -0.118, 4.02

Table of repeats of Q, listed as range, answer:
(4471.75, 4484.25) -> 5.1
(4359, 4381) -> 4.42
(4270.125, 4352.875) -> 3.7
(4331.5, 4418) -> 4.29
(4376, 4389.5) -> 3.92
